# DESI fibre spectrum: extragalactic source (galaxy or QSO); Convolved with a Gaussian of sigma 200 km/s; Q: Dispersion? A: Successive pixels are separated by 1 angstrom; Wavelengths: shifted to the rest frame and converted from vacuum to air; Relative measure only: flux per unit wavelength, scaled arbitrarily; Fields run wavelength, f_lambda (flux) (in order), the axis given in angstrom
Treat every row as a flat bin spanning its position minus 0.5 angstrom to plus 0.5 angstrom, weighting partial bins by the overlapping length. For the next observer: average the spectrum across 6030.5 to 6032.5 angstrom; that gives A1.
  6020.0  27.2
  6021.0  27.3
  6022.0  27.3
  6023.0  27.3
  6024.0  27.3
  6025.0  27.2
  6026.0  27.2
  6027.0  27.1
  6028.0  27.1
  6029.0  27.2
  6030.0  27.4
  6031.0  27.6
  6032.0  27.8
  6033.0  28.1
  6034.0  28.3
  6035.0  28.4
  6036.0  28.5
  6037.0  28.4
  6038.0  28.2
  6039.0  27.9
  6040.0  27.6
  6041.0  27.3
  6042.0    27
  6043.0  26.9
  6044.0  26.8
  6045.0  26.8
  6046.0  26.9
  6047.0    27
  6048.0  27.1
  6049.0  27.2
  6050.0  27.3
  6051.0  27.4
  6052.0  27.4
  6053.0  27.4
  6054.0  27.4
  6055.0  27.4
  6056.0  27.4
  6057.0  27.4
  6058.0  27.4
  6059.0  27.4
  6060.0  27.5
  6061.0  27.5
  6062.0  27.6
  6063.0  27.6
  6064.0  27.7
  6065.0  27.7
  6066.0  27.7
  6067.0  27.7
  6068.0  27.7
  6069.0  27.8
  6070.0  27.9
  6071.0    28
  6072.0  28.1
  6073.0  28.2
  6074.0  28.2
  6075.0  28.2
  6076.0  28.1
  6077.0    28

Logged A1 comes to 27.7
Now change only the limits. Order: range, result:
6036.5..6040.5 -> 28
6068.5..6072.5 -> 28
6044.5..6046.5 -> 26.9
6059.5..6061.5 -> 27.5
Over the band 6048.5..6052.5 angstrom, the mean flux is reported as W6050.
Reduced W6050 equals 27.3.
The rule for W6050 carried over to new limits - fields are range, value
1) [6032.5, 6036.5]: 28.3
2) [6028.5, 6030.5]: 27.3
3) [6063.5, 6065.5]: 27.7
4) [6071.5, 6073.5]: 28.1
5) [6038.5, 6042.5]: 27.5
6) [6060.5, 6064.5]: 27.6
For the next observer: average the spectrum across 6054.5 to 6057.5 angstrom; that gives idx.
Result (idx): 27.4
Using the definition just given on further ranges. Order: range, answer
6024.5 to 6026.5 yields 27.2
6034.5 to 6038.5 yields 28.4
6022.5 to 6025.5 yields 27.3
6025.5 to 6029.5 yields 27.1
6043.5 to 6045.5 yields 26.8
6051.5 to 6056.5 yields 27.4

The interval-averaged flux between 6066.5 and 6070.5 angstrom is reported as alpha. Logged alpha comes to 27.8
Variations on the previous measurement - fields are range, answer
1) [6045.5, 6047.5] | 26.9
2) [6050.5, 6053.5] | 27.4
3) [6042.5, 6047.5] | 26.9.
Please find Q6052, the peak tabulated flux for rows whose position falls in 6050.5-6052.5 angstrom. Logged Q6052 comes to 27.4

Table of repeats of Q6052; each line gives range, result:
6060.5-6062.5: 27.6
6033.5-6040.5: 28.5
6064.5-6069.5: 27.8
